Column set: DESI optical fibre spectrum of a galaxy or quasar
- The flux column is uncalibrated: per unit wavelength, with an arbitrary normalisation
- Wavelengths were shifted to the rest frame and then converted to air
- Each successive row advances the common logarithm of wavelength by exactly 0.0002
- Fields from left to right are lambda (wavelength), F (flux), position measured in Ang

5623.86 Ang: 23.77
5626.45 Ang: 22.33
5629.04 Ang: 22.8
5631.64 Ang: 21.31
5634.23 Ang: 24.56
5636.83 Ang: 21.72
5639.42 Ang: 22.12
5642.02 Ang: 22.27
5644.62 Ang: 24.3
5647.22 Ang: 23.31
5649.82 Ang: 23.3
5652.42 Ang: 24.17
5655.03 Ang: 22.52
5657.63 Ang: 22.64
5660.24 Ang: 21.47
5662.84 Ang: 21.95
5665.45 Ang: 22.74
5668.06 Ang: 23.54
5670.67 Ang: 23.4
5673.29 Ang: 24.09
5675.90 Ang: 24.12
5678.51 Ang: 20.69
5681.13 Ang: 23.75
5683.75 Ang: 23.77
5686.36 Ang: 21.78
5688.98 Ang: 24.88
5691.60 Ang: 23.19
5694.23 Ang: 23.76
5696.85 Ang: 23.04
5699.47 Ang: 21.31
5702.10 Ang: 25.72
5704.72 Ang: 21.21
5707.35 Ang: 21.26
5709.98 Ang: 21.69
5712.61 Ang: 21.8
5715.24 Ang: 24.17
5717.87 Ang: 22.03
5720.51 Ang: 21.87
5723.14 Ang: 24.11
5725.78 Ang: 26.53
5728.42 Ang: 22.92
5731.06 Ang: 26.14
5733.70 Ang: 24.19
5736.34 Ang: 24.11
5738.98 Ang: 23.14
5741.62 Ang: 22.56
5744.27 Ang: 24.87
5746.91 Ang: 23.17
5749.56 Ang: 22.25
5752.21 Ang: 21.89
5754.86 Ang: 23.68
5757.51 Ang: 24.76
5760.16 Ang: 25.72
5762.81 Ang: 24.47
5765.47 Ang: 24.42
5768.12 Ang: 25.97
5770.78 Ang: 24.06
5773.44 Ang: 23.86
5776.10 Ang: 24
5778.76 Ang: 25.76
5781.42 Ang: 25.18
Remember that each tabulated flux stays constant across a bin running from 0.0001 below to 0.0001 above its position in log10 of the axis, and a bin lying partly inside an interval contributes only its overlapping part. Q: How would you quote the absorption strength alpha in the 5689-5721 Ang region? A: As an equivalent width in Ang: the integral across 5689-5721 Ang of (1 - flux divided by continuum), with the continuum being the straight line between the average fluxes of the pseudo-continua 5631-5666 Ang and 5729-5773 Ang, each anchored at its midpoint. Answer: 1.1 Ang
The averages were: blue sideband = 22.8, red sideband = 24.1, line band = 22.7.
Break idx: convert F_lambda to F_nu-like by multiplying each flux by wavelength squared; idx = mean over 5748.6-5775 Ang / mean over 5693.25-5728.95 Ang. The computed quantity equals 1.07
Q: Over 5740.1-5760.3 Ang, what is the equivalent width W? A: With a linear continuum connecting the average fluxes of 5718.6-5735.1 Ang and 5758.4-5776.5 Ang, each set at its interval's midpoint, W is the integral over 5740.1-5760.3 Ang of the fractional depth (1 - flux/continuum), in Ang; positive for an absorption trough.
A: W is 0.82 Ang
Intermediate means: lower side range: 24.2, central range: 23.5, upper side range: 24.7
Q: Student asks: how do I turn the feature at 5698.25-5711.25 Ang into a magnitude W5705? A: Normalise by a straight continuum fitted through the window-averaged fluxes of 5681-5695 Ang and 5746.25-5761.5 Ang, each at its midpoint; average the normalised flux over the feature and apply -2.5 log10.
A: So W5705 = 0.060 mag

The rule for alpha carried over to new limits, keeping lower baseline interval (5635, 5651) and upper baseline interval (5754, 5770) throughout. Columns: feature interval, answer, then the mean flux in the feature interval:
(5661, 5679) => 0.3 Ang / 23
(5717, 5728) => 0.3 Ang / 23.6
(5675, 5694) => 0.3 Ang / 23.2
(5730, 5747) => 0.3 Ang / 24.1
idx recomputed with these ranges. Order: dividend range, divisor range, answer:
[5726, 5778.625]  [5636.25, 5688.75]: 1.08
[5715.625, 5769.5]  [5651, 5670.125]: 1.08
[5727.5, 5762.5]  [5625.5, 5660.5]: 1.08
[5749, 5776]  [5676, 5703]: 1.07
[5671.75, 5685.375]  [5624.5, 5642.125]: 1.05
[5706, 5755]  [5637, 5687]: 1.04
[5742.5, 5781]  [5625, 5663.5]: 1.11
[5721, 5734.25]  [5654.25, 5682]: 1.10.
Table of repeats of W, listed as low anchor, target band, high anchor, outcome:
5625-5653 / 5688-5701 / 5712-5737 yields 0.1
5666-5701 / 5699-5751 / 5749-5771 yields 1.0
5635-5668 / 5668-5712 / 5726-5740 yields 1.0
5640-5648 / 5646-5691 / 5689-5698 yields 0.6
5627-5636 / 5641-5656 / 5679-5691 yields -0.3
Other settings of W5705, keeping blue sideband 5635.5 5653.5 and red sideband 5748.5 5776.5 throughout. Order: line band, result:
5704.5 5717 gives 0.07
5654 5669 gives 0.03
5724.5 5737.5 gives -0.04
